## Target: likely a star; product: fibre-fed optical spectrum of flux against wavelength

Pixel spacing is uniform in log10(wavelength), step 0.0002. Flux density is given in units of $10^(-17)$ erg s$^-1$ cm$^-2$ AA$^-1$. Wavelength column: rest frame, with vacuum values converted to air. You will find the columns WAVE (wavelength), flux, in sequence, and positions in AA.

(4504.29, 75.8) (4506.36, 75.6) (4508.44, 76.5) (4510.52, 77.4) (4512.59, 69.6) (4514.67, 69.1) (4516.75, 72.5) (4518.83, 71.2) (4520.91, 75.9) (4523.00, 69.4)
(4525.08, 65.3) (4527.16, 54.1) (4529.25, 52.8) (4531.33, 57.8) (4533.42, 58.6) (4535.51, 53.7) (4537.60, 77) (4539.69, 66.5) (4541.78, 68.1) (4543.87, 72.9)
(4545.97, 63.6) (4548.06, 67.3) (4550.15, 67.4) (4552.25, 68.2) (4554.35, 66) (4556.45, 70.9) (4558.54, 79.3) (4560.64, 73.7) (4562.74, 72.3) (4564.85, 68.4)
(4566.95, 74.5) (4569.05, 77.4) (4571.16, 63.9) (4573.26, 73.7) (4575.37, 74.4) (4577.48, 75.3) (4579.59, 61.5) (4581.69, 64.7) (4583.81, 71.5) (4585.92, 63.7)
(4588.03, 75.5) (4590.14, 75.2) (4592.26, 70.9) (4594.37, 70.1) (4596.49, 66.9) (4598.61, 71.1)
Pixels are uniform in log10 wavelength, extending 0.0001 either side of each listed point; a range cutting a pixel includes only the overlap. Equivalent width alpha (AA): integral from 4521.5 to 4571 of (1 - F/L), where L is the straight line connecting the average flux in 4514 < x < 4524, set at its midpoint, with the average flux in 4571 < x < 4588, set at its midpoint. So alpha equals 2.34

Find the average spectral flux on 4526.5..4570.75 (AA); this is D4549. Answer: 67.2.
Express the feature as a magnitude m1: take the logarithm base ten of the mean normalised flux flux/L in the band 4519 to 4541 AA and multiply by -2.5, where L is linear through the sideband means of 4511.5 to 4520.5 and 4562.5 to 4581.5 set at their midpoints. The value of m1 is 0.12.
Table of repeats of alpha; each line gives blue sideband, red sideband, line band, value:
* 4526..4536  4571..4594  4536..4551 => -2.4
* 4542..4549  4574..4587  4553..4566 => -0.7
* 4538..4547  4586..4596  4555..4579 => -0.9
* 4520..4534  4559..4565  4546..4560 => 0.1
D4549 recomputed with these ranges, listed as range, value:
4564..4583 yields 70.5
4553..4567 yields 71.9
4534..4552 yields 66.9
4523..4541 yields 61.4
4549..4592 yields 70.9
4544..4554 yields 67.1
